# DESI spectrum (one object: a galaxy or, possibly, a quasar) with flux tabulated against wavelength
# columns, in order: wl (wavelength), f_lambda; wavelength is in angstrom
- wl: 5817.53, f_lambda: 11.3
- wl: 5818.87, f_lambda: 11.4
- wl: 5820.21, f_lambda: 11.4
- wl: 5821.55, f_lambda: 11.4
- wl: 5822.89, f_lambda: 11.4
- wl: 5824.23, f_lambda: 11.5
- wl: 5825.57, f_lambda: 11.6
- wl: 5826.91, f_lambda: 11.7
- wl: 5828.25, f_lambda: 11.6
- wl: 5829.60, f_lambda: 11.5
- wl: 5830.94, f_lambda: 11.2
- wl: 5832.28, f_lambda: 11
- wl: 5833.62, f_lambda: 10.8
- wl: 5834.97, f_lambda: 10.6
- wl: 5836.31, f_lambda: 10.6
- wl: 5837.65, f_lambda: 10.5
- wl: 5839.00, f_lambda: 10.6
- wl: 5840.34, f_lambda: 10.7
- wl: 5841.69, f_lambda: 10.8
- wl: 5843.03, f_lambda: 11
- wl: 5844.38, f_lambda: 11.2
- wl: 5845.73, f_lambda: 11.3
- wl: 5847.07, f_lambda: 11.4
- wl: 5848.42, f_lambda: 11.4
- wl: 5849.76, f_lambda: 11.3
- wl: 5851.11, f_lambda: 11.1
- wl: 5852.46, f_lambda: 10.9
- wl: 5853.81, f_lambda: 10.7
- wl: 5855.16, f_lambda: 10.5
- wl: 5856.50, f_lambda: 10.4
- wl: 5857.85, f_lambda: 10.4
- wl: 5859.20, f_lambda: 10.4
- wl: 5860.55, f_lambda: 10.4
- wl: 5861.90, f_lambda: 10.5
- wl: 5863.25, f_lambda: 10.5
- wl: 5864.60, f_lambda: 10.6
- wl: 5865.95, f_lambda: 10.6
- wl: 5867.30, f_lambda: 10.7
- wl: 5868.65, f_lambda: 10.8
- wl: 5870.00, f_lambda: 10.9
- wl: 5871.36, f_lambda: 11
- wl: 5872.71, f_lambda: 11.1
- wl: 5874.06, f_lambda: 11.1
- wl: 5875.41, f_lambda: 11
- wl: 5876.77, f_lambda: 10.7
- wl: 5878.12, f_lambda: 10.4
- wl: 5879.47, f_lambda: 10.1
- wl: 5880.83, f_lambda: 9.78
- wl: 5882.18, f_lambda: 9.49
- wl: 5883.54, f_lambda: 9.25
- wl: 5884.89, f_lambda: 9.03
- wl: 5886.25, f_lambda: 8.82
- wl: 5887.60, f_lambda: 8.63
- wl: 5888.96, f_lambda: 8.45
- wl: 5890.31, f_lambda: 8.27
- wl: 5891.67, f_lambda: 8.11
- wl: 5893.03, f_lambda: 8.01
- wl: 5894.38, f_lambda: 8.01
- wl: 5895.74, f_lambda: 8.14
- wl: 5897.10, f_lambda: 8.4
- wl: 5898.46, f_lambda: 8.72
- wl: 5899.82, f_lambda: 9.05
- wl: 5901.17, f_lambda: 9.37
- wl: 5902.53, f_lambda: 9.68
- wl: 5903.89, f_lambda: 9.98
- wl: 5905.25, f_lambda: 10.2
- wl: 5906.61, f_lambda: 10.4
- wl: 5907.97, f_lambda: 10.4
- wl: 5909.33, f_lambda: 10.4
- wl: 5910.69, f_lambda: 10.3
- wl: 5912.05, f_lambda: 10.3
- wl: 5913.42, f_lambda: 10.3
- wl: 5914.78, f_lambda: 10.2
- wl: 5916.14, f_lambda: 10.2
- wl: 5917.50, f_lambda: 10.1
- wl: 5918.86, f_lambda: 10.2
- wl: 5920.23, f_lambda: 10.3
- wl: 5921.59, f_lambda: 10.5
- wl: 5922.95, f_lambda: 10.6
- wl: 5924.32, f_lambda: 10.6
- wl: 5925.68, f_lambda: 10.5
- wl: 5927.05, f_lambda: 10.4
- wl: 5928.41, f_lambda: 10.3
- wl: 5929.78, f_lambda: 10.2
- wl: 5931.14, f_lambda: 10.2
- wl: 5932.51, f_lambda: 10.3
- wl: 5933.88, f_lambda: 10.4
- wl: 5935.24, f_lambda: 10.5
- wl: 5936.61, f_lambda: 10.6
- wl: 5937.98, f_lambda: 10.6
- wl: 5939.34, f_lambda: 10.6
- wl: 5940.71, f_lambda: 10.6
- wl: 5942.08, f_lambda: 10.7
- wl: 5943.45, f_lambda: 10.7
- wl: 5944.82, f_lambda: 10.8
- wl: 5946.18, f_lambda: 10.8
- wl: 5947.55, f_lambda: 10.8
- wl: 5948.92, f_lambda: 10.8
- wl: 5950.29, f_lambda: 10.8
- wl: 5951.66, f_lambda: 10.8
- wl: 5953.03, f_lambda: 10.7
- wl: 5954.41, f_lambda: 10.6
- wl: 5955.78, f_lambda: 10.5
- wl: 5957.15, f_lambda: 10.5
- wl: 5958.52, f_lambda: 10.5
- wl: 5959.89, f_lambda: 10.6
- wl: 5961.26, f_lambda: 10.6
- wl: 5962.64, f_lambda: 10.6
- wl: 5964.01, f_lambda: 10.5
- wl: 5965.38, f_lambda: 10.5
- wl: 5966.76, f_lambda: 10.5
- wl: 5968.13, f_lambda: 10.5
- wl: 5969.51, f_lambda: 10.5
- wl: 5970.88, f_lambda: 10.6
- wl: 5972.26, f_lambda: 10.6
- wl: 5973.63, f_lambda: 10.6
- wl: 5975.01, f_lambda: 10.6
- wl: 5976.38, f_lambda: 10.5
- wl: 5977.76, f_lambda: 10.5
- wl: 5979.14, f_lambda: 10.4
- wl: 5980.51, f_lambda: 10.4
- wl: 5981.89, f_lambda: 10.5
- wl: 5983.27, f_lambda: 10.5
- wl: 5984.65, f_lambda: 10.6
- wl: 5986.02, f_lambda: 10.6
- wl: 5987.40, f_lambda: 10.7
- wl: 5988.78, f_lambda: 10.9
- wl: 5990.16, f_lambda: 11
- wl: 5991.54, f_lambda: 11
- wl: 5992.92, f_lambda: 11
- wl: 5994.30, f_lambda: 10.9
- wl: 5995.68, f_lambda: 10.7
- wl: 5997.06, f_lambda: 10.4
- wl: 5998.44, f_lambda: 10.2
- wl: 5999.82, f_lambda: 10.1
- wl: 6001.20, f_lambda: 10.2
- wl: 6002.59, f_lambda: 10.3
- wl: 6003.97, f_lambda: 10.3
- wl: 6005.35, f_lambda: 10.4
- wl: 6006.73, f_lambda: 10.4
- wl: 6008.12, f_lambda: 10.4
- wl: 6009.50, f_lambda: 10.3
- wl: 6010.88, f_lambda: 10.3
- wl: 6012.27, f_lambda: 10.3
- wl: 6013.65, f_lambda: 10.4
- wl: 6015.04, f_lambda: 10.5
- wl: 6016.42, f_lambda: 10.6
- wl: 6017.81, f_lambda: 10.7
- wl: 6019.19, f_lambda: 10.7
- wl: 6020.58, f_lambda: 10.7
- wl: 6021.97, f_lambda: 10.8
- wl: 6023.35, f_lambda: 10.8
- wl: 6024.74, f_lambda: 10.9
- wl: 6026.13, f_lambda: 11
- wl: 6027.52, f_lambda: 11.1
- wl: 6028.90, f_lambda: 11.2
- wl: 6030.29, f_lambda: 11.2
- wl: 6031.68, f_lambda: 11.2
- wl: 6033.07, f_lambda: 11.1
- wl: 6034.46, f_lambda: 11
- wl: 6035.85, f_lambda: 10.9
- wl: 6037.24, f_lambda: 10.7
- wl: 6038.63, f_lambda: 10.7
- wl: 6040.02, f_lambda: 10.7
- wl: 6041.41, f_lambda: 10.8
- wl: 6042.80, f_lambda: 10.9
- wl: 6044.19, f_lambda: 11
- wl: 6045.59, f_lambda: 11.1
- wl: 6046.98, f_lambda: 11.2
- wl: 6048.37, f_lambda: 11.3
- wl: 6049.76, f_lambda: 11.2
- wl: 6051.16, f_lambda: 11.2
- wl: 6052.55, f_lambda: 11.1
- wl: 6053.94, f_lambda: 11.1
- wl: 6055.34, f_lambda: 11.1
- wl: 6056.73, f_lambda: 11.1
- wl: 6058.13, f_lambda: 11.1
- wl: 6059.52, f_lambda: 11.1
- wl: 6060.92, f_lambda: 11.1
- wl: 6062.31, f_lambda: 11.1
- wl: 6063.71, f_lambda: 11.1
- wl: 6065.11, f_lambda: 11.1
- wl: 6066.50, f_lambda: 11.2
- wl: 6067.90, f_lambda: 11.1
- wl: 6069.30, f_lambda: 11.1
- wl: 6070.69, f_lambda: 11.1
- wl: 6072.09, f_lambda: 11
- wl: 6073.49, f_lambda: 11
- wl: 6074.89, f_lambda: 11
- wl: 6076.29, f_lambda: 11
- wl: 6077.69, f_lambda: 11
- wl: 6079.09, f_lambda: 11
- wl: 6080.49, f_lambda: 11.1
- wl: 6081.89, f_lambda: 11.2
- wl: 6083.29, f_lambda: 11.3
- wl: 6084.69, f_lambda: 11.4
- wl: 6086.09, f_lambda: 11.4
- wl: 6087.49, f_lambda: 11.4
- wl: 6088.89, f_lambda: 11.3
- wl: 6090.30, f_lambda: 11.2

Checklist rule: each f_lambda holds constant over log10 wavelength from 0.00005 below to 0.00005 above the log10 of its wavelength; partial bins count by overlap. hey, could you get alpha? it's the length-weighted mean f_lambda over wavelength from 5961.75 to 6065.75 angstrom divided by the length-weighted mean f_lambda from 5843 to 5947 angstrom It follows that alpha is 1.05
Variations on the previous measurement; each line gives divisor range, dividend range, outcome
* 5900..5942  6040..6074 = 1.08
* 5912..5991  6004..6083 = 1.04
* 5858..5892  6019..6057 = 1.09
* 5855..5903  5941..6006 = 1.09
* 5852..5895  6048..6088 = 1.12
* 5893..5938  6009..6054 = 1.09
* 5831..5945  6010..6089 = 1.07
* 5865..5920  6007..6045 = 1.10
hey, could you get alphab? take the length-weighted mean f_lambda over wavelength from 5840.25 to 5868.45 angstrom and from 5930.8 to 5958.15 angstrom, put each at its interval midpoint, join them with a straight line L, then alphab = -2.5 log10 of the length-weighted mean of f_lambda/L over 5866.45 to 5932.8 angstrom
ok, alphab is 0.09 mag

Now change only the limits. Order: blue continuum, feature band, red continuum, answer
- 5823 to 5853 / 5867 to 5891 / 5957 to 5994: 0.10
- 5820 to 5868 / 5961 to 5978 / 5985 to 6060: 0.03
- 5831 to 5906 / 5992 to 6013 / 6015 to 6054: 0.04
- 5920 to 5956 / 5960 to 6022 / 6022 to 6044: 0.02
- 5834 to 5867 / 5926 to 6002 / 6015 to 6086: 0.03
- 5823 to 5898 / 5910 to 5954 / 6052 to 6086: 0.01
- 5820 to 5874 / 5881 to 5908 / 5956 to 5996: 0.20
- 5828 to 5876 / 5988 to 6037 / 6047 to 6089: 0.04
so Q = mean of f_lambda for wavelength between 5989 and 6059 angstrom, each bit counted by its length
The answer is 10.8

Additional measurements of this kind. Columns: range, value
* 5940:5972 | 10.6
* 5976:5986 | 10.5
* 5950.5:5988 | 10.6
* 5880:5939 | 9.73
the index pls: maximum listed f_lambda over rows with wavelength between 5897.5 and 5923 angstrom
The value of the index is 10.6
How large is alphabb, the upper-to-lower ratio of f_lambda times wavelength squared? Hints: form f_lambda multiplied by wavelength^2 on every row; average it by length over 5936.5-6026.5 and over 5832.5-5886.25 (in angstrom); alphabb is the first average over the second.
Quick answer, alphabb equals 1.04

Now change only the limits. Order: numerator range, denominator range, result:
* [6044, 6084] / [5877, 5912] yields 1.26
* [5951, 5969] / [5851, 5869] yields 1.03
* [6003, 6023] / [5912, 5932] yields 1.05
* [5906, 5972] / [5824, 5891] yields 1.02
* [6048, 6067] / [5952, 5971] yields 1.09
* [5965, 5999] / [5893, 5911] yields 1.16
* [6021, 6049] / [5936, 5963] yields 1.06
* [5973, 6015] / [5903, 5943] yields 1.04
